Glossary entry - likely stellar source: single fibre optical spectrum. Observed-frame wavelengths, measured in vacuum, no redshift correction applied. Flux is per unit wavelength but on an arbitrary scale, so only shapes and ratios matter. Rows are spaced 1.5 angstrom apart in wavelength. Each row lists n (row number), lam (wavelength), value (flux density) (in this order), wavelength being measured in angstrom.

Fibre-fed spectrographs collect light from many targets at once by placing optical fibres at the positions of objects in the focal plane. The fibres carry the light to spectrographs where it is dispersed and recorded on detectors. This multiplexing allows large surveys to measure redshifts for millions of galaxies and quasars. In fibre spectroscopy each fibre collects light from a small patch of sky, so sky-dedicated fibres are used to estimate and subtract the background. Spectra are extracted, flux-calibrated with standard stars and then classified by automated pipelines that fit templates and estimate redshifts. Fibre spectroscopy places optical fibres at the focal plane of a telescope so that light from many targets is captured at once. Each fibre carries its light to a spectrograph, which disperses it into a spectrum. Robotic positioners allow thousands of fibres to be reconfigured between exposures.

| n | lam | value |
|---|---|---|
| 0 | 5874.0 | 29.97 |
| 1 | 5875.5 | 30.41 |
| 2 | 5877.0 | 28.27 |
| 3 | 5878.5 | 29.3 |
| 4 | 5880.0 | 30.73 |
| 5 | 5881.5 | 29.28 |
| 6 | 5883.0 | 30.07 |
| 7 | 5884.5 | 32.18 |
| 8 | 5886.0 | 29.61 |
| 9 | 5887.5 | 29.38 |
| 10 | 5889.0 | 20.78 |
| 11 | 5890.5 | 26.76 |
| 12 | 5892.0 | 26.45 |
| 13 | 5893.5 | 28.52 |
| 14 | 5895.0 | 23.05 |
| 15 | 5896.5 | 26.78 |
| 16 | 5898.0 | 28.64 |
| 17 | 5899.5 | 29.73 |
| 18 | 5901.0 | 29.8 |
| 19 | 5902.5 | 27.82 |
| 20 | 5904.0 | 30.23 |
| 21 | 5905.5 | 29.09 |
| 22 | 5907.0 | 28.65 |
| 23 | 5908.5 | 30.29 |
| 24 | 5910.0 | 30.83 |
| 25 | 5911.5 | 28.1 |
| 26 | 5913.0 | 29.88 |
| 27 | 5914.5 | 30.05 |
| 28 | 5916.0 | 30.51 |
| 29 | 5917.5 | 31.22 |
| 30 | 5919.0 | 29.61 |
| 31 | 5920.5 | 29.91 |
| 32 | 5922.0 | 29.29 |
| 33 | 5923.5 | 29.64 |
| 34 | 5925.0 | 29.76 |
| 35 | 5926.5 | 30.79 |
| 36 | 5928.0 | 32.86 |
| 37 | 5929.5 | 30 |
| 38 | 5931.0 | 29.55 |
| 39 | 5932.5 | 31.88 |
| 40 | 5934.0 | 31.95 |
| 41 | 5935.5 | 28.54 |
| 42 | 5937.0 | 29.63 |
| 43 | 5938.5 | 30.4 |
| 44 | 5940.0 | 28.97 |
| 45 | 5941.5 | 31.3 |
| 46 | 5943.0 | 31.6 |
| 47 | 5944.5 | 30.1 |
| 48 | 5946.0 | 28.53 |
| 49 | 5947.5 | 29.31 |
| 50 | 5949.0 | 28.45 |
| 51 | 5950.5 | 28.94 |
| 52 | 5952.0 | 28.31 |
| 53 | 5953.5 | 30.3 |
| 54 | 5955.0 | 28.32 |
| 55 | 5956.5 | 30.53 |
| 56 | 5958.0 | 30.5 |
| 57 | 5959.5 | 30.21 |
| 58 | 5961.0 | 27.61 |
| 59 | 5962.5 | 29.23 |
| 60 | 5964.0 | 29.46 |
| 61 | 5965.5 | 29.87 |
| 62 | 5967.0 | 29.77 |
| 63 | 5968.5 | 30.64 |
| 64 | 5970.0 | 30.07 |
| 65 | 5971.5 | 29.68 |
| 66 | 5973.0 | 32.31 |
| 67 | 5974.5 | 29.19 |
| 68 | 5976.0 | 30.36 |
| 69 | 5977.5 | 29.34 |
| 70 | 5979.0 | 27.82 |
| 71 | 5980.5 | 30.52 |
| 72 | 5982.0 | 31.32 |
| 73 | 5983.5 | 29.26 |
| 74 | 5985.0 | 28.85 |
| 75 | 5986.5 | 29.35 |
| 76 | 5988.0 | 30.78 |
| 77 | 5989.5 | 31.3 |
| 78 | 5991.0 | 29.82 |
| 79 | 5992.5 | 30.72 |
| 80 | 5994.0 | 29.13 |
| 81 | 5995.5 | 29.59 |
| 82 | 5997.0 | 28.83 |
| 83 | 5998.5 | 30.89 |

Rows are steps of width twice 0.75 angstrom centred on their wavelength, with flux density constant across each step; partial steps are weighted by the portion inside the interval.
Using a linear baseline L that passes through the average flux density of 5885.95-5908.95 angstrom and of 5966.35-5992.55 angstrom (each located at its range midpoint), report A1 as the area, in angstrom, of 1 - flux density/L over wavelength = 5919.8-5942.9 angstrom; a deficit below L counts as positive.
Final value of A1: -1.31 angstrom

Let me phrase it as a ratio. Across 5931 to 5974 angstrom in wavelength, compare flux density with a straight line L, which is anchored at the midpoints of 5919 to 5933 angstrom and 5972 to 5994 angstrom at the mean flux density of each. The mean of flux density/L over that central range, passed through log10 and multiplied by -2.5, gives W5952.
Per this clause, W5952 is 0.01 mag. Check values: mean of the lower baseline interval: 30.3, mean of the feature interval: 29.9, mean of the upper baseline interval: 30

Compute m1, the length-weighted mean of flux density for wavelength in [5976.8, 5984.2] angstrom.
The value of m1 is 29.7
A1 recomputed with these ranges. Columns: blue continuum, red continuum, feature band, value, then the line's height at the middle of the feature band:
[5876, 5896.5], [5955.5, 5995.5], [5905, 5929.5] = -1.17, 28.7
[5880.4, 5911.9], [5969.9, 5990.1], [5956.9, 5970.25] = -0.01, 29.7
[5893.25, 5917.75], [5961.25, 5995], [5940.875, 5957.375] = -0.04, 29.5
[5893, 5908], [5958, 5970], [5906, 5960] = -1.87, 29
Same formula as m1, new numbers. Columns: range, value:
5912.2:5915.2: 29.9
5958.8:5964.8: 29.1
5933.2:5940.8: 29.9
